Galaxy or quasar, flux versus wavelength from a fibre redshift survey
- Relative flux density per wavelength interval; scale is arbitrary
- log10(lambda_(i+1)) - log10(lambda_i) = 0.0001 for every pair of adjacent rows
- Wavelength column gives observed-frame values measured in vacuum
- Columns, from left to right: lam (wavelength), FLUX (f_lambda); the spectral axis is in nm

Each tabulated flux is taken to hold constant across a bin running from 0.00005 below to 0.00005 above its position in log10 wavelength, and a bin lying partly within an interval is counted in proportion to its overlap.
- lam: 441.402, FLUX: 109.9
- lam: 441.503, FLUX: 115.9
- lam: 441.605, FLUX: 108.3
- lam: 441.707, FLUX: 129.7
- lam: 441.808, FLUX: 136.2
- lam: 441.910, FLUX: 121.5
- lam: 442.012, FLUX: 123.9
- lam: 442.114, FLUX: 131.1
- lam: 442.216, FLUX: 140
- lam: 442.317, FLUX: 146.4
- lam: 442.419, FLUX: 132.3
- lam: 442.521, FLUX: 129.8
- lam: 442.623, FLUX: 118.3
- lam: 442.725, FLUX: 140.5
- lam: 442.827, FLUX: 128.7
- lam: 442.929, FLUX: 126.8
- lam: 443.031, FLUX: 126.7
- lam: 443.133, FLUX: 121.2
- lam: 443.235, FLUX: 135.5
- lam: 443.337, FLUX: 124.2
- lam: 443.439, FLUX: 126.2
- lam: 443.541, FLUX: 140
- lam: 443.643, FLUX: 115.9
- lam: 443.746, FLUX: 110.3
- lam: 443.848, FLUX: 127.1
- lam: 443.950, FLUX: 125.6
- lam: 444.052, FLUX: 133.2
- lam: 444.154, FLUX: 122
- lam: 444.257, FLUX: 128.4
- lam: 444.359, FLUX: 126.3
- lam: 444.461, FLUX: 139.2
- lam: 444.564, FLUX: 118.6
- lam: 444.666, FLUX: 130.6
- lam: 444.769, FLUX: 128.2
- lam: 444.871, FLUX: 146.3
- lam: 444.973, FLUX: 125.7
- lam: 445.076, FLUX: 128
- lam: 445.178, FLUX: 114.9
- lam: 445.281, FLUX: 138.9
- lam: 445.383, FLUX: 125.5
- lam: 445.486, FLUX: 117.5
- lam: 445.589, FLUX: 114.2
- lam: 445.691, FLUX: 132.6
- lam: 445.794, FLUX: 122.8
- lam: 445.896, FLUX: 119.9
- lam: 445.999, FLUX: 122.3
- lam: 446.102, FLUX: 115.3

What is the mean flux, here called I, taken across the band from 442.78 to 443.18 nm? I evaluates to 126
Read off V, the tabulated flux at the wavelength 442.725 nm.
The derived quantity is 140.5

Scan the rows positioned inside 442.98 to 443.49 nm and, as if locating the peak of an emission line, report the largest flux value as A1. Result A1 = 135.5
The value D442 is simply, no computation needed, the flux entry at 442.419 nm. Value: 132.3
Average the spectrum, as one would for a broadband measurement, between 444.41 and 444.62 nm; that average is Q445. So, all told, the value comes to 129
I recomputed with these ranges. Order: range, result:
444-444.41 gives 128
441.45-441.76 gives 118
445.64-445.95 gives 125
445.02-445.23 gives 121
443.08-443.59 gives 129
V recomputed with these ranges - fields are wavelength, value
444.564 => 118.6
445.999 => 122.3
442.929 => 126.8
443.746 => 110.3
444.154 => 122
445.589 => 114.2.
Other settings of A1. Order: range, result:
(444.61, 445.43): 146.3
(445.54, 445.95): 132.6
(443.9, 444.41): 133.2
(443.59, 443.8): 115.9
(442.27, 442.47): 146.4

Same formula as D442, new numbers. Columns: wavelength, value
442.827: 128.7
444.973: 125.7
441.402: 109.9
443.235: 135.5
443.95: 125.6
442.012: 123.9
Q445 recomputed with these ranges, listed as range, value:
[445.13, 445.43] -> 127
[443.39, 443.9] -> 124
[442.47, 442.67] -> 124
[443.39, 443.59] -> 133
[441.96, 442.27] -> 132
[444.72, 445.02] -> 134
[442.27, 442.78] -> 133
